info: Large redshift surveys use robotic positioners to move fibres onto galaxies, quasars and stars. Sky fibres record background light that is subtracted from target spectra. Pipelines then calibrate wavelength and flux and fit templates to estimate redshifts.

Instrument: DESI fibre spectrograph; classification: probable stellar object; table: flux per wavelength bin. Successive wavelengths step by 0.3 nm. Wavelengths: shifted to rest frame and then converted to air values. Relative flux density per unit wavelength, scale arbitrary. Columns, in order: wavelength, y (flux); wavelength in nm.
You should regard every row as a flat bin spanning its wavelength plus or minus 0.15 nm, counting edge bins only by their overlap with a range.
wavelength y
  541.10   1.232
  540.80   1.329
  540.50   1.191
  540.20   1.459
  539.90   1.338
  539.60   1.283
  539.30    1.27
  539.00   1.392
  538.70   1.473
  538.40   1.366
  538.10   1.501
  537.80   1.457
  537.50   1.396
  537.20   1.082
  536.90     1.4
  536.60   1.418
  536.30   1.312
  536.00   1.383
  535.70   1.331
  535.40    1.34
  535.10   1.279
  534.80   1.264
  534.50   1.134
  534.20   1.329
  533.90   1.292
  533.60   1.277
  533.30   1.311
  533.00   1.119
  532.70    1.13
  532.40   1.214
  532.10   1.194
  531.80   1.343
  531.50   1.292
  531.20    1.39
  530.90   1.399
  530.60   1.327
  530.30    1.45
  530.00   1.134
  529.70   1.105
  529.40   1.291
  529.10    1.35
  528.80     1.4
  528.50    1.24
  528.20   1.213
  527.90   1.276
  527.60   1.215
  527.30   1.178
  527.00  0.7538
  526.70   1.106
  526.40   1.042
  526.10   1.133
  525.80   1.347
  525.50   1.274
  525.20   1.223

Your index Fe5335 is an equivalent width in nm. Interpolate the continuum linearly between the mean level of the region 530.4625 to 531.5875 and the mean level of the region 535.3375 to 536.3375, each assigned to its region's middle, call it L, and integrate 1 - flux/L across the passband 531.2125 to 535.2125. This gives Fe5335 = 0.30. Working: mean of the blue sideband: 1.36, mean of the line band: 1.25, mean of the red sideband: 1.34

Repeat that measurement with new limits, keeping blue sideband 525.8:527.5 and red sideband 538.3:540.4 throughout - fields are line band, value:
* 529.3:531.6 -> -0.27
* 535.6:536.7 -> -0.06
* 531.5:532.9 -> -0.03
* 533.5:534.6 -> -0.02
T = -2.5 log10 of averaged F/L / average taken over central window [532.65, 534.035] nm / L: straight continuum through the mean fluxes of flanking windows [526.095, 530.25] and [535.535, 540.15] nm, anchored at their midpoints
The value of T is 0.04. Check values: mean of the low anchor 1.18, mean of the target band 1.23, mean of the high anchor 1.36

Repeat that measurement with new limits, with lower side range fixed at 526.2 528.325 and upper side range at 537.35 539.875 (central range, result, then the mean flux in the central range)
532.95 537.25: 0.01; 1.29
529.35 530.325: -0.04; 1.21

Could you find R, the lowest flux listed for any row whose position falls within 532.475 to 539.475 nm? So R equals 1.082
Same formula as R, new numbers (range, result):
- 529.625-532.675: 1.105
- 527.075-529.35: 1.178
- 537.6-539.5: 1.27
